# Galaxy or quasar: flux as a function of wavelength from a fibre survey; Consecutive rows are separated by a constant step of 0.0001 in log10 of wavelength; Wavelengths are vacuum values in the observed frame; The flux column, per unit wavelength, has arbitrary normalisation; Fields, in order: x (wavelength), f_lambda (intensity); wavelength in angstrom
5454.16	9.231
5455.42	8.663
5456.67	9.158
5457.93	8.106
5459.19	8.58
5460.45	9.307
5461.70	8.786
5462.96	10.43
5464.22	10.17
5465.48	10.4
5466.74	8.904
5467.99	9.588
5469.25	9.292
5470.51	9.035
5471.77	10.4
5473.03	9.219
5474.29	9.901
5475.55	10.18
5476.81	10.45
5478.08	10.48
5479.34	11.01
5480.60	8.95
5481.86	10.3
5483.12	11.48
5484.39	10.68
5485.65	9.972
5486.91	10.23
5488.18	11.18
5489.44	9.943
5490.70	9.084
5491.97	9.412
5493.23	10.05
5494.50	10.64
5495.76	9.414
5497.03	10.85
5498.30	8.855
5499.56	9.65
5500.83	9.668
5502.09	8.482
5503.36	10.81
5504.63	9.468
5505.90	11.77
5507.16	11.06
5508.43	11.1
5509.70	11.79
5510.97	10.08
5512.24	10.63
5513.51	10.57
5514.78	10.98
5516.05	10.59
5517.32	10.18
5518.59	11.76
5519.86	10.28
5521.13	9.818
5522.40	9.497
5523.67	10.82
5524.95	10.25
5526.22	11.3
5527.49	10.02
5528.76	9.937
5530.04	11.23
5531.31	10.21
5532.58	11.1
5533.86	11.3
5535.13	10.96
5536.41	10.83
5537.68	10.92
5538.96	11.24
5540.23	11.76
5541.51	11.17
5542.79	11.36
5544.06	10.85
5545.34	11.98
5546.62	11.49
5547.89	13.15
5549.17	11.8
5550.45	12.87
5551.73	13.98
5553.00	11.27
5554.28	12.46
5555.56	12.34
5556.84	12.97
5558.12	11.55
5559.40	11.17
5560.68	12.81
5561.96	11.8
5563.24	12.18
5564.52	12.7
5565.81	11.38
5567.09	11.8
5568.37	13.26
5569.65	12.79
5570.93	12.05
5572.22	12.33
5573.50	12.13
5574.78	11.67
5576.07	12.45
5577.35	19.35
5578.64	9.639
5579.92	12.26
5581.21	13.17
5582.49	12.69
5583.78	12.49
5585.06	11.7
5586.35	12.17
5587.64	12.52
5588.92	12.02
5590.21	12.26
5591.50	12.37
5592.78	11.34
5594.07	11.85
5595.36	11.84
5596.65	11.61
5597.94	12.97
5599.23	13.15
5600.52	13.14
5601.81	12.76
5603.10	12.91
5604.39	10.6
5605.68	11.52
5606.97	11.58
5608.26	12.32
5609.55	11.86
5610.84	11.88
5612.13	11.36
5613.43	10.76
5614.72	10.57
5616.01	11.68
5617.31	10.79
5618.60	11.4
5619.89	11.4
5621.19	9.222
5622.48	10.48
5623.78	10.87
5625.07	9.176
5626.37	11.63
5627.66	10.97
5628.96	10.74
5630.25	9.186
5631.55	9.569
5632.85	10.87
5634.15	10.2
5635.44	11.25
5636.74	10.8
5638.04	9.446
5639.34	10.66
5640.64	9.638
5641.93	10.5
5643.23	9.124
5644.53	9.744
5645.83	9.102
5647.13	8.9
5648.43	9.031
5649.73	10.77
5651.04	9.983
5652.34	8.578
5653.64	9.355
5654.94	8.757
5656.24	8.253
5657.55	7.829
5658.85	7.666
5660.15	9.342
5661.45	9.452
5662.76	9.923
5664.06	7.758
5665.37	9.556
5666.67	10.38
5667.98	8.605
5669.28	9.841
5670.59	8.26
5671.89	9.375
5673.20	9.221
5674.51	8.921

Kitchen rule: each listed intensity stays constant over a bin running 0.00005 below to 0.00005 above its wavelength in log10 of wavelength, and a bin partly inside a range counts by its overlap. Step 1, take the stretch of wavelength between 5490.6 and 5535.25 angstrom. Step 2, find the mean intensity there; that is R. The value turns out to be 10.4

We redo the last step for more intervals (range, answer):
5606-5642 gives 10.8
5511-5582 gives 11.6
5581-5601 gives 12.3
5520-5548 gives 10.9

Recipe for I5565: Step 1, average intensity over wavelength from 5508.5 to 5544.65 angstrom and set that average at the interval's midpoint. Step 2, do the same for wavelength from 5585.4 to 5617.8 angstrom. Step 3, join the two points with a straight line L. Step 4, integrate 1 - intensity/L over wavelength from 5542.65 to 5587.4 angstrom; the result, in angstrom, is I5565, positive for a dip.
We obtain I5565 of -3.9 angstrom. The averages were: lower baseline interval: 10.8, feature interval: 12.4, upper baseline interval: 11.9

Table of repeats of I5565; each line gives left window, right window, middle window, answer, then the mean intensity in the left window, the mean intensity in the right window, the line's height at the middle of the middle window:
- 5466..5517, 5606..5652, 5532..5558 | -3.79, 10.2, 10.5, 10.3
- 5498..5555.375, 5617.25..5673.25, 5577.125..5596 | -3.72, 10.9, 9.71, 10.3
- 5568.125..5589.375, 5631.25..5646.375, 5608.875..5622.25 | 0.00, 12.6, 10.1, 11.1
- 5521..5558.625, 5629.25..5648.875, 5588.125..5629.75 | -4.74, 11.4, 9.9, 10.3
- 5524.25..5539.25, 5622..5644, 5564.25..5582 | -3.48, 10.8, 10.3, 10.6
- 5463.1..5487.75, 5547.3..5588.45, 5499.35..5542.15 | 2.27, 10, 12.5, 11.2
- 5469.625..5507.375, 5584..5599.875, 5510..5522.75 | 0.16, 10.1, 12.2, 10.6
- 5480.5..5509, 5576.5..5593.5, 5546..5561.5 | -0.74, 10.2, 12.6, 11.8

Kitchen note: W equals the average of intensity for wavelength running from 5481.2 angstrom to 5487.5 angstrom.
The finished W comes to 10.5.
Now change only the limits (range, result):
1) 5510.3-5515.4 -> 10.6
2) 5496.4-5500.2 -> 9.78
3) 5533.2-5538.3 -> 11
